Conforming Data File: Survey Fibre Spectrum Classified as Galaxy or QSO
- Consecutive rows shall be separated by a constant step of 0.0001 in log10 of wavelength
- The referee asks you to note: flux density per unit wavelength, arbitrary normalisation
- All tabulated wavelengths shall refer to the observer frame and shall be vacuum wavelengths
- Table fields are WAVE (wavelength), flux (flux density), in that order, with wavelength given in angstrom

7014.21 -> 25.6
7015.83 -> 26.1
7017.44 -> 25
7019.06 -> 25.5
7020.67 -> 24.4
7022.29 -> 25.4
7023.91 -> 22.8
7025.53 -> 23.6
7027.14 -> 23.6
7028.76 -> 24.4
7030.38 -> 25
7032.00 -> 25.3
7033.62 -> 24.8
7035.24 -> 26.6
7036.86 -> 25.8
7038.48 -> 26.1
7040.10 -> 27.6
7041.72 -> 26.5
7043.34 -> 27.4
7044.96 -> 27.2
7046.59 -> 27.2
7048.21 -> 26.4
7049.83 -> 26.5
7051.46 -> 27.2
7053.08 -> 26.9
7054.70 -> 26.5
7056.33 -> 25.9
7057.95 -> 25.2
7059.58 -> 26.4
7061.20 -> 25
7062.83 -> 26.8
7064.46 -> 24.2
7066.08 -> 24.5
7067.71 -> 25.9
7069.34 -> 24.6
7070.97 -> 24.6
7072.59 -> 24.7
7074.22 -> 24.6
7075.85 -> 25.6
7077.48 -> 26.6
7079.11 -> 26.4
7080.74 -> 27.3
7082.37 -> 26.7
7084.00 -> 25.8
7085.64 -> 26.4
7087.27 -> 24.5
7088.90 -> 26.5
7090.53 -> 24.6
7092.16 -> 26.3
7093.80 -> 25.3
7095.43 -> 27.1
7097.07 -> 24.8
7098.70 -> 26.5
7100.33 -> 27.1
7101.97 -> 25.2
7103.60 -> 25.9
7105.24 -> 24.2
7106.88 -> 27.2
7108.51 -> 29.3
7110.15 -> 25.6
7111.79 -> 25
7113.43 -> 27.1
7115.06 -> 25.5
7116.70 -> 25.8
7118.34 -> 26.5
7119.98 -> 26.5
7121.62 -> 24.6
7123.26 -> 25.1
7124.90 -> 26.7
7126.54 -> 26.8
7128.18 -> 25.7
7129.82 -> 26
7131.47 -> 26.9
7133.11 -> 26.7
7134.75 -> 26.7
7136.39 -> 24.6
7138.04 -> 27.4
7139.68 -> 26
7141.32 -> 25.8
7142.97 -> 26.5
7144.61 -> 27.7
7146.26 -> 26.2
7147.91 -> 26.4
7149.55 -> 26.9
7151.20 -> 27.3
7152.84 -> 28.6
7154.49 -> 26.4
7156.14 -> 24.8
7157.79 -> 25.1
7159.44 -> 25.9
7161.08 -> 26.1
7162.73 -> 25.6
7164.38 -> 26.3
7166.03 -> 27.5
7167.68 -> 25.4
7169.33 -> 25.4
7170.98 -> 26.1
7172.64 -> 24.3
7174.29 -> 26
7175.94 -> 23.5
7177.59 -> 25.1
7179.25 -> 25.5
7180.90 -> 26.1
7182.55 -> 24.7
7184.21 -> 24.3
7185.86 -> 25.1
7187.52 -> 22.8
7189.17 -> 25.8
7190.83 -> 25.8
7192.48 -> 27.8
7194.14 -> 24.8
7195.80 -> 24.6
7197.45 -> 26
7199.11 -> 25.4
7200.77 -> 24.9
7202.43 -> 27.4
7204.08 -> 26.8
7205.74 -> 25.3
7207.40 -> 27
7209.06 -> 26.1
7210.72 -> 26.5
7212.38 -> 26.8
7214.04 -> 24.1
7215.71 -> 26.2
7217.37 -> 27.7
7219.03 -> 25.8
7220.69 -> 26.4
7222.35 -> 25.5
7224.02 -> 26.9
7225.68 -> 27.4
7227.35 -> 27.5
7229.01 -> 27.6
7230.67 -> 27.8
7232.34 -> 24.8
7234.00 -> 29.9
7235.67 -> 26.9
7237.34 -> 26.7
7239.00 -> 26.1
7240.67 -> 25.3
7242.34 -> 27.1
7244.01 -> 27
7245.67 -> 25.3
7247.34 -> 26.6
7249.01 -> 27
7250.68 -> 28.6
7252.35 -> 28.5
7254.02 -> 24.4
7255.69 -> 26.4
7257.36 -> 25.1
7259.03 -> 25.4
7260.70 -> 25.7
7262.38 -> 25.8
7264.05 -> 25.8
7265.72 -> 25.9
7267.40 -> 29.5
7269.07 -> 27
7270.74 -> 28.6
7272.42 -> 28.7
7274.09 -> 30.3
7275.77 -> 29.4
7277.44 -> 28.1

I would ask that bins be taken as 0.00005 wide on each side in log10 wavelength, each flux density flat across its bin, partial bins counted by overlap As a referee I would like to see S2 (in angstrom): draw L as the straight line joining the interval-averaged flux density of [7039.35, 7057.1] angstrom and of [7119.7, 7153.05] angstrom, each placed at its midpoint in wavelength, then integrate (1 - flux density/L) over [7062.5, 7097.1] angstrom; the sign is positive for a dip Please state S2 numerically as 1.4 angstrom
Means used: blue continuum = 26.8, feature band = 25.6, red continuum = 26.4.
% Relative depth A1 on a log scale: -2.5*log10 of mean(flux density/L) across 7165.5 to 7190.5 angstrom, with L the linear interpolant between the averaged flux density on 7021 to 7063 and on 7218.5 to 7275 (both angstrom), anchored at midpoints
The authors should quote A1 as 0.06 mag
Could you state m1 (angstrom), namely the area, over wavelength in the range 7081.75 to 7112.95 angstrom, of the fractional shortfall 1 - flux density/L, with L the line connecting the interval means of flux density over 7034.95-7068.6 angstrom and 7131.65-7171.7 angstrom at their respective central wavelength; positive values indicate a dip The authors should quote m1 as 0.3 angstrom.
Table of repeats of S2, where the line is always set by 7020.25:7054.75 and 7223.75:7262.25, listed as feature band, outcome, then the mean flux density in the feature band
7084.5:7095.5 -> 0.1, 25.7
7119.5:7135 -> 0.0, 26.1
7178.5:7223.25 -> 1.3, 25.8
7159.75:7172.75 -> 0.2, 25.9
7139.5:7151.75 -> -0.2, 26.6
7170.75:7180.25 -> 0.5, 25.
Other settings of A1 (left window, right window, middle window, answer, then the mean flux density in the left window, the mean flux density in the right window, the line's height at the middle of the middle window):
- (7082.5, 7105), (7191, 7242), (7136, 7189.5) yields 0.01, 25.8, 26.4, 26.1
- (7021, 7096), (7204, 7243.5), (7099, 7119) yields -0.01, 25.7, 26.6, 26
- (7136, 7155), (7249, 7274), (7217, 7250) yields 0.00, 26.7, 26.9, 26.9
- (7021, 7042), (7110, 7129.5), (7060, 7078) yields 0.01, 25.1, 25.9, 25.5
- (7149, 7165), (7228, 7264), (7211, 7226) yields 0.01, 26.3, 26.6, 26.5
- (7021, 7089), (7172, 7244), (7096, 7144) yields -0.01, 25.7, 26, 25.8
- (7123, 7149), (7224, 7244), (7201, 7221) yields 0.02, 26.4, 27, 26.9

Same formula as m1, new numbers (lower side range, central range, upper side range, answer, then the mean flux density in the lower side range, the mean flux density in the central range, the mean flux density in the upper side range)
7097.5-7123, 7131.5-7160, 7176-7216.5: -0.60 angstrom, 26.1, 26.4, 25.6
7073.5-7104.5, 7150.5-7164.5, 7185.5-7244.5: -0.05 angstrom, 26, 26.2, 26.3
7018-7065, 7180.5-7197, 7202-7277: 0.85 angstrom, 25.7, 25.2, 26.8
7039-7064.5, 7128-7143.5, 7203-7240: 0.18 angstrom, 26.5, 26.2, 26.6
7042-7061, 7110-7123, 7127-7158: 0.33 angstrom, 26.6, 25.8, 26.4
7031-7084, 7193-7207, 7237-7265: 0.25 angstrom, 26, 25.7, 26.3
